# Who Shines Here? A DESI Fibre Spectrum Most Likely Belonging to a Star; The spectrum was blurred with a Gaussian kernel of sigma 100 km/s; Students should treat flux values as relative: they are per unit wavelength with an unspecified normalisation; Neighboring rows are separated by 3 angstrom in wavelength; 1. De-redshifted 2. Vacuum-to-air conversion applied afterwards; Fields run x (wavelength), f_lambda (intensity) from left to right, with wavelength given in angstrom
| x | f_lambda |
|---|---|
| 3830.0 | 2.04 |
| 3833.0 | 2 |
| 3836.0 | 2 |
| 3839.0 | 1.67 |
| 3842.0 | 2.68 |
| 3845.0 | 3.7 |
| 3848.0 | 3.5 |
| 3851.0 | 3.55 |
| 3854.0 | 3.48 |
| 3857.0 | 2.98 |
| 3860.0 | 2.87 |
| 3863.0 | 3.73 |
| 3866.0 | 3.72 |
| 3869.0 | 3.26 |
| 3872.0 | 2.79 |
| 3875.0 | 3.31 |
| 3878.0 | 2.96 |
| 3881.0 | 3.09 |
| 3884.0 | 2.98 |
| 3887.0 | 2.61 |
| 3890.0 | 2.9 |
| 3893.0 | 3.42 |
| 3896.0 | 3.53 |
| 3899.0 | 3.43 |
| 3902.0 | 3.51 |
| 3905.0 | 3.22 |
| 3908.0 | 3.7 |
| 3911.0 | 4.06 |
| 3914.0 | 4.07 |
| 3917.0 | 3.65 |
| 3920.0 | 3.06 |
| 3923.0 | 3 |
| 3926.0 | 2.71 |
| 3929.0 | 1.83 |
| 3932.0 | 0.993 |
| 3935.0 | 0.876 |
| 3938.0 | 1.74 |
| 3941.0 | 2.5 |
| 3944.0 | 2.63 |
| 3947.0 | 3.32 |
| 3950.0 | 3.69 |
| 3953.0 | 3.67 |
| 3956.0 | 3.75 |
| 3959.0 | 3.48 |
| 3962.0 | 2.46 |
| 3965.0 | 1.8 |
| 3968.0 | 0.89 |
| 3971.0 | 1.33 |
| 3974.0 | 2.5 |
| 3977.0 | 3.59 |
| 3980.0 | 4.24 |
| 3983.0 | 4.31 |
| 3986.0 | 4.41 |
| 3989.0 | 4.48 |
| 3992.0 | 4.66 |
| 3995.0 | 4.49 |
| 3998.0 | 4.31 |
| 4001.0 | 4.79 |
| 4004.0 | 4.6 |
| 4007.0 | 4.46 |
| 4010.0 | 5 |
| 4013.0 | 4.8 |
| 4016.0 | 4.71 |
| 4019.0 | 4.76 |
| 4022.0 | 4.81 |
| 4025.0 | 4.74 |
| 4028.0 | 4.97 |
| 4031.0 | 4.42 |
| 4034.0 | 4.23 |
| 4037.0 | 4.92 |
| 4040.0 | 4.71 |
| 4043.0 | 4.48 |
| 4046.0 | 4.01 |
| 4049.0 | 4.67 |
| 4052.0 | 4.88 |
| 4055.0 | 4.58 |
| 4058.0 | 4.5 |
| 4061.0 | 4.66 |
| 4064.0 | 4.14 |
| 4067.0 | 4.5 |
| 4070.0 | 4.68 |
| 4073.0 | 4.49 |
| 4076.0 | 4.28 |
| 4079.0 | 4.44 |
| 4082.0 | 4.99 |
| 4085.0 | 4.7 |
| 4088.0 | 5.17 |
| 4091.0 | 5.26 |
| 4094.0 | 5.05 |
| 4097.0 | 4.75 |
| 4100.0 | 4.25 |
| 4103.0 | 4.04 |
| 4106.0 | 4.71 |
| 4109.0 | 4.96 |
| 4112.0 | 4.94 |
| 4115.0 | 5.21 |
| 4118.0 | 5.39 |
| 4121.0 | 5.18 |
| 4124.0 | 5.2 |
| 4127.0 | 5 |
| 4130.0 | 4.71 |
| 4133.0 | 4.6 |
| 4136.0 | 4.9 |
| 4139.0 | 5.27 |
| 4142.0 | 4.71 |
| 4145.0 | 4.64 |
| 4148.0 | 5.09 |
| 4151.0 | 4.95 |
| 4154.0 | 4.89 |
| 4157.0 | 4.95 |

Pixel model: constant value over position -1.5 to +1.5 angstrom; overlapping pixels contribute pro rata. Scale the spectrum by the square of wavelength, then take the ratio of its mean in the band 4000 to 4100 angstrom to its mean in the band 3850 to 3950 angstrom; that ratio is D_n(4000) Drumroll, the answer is 1.67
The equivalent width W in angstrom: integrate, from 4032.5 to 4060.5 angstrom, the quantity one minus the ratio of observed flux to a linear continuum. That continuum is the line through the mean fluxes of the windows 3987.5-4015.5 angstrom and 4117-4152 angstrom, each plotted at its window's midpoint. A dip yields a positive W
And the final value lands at 1.08 angstrom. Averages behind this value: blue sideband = 4.62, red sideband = 4.96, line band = 4.56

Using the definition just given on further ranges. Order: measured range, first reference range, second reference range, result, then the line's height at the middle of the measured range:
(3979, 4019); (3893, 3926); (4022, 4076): -3.77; 4.17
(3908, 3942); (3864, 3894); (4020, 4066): 8.28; 3.52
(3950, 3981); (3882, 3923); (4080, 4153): 8.34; 3.83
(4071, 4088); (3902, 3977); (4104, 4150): -0.92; 4.4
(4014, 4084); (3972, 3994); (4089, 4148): -2.80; 4.42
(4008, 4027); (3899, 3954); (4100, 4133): -4.65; 3.86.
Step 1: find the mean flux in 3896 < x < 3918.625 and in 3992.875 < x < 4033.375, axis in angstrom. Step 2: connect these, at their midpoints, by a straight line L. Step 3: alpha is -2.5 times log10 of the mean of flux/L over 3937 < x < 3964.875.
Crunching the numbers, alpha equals 0.34 mag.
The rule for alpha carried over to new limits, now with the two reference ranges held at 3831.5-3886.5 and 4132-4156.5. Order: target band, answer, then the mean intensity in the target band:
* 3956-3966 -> 0.30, 2.79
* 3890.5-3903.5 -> -0.06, 3.43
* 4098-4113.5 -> 0.01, 4.59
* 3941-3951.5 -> 0.15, 3.11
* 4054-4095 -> -0.06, 4.67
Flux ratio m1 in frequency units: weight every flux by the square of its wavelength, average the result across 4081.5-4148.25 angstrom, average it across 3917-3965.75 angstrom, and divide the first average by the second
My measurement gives 2.02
